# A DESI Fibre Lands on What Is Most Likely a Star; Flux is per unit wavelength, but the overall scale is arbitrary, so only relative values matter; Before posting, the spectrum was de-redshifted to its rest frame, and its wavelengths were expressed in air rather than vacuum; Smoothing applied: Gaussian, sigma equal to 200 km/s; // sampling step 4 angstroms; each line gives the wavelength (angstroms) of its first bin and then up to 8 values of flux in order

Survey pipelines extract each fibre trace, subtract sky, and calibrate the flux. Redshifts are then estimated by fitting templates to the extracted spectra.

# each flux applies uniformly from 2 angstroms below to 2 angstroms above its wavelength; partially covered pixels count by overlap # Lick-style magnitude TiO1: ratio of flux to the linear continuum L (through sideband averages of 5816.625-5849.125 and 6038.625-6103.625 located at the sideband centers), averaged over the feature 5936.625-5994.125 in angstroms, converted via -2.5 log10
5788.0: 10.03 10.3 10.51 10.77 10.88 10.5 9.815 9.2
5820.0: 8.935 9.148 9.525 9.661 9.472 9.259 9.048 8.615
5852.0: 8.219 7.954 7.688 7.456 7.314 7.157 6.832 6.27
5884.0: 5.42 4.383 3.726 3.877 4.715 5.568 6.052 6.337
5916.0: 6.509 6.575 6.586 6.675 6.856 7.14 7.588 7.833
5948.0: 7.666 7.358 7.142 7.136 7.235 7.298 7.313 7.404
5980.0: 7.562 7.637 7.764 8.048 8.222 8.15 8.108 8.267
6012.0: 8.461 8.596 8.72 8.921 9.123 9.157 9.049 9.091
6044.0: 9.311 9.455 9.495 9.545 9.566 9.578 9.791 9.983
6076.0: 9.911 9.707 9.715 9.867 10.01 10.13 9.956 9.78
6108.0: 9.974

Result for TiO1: 0.26 mag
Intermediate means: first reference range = 9.22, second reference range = 9.7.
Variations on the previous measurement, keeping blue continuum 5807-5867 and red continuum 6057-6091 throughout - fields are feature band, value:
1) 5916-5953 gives 0.29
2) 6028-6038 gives 0.06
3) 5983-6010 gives 0.18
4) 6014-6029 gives 0.09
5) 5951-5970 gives 0.28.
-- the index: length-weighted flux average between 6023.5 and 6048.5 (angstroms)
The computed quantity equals 9.15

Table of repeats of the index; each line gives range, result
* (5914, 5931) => 6.6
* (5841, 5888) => 7.36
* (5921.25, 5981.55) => 7.24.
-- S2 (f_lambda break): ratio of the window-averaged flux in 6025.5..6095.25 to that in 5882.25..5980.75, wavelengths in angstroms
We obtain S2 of 1.48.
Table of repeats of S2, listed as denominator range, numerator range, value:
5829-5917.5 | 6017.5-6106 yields 1.38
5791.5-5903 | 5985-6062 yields 1.09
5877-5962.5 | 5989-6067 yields 1.42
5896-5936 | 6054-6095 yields 1.59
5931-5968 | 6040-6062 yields 1.29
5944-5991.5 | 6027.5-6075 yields 1.27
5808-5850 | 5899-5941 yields 0.69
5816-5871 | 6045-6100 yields 1.13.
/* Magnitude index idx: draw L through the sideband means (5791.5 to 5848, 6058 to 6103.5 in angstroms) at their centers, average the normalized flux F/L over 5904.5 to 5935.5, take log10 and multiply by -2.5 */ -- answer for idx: 0.44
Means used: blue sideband 9.73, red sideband 9.84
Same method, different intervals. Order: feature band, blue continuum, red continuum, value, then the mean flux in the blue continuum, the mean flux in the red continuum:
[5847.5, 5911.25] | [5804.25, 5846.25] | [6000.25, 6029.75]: 0.42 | 9.51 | 8.57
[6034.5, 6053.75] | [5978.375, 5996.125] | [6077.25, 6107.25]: -0.04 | 7.81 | 9.89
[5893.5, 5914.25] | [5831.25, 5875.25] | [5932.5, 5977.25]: 0.42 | 8.27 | 7.36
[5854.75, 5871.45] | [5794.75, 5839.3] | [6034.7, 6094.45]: 0.28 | 9.83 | 9.62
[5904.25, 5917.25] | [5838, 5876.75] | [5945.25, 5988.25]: 0.24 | 7.99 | 7.4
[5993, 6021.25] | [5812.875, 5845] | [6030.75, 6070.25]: 0.13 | 9.31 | 9.41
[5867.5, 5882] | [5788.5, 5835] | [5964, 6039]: 0.34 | 9.92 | 8.2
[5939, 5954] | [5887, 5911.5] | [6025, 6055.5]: -0.20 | 4.83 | 9.24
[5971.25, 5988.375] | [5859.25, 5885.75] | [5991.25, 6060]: 0.10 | 6.85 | 8.84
